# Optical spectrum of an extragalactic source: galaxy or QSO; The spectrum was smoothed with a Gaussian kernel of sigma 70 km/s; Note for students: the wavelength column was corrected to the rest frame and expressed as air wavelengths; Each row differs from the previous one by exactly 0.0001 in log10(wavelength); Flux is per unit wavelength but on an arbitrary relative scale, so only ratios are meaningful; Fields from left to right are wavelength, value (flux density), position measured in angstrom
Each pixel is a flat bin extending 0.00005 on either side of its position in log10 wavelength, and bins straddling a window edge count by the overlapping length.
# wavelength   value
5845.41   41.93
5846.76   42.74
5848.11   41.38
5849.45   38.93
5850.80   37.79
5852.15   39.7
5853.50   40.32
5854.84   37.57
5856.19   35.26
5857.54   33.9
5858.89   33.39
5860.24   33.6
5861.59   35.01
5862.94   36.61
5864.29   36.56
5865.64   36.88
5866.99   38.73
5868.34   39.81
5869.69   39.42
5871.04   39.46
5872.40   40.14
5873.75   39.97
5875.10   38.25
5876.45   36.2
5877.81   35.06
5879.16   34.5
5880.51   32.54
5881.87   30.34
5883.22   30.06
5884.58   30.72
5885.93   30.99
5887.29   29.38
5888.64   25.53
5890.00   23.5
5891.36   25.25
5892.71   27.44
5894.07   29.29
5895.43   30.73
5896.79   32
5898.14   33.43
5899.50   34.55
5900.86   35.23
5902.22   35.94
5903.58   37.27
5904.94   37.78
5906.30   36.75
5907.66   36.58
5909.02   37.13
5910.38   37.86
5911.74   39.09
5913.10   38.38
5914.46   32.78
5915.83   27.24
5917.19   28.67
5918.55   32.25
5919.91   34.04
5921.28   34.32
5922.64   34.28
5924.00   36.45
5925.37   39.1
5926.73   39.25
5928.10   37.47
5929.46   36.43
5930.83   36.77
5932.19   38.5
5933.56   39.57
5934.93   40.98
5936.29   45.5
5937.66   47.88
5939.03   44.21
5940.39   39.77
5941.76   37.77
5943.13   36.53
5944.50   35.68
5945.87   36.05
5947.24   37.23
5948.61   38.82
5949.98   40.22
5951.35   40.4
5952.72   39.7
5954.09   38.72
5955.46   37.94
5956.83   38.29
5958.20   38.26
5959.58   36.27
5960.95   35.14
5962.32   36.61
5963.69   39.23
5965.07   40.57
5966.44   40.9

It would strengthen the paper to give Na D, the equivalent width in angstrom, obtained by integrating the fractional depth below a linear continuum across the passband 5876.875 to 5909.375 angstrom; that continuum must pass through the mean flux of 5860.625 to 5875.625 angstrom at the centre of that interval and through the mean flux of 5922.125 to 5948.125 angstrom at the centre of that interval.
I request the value 5.3 angstrom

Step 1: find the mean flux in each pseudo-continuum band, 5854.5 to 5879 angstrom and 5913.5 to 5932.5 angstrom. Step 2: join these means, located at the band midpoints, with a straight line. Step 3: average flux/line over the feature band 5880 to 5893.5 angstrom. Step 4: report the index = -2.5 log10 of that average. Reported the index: 0.26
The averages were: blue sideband 36.9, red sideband 34.8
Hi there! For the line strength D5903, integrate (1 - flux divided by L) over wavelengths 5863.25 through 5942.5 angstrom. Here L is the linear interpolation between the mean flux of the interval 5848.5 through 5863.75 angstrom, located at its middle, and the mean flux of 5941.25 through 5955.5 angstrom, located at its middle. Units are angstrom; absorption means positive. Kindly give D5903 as 4.1 angstrom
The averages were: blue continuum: 36.6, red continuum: 38.1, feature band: 35.5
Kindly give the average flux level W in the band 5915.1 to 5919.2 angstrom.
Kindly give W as 29.4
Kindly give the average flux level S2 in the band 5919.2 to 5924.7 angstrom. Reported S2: 34.8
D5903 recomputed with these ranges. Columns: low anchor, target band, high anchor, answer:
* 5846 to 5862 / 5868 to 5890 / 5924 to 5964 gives 2.2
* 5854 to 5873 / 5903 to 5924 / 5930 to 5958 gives 1.9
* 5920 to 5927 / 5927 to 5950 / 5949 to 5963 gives -1.4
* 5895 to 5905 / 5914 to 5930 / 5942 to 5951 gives 0.7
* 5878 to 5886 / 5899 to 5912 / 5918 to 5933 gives -1.0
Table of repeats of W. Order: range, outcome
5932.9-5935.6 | 40.2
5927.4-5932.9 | 37.3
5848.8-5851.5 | 38.3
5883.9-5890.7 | 28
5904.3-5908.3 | 37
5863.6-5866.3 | 36.7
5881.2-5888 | 30.3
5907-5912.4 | 37.7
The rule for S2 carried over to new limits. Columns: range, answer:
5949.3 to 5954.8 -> 39.8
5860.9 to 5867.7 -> 36.8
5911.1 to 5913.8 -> 38.7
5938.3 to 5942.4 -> 40.7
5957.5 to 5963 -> 36.6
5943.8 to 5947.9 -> 36.3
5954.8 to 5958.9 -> 38.1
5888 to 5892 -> 24.7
